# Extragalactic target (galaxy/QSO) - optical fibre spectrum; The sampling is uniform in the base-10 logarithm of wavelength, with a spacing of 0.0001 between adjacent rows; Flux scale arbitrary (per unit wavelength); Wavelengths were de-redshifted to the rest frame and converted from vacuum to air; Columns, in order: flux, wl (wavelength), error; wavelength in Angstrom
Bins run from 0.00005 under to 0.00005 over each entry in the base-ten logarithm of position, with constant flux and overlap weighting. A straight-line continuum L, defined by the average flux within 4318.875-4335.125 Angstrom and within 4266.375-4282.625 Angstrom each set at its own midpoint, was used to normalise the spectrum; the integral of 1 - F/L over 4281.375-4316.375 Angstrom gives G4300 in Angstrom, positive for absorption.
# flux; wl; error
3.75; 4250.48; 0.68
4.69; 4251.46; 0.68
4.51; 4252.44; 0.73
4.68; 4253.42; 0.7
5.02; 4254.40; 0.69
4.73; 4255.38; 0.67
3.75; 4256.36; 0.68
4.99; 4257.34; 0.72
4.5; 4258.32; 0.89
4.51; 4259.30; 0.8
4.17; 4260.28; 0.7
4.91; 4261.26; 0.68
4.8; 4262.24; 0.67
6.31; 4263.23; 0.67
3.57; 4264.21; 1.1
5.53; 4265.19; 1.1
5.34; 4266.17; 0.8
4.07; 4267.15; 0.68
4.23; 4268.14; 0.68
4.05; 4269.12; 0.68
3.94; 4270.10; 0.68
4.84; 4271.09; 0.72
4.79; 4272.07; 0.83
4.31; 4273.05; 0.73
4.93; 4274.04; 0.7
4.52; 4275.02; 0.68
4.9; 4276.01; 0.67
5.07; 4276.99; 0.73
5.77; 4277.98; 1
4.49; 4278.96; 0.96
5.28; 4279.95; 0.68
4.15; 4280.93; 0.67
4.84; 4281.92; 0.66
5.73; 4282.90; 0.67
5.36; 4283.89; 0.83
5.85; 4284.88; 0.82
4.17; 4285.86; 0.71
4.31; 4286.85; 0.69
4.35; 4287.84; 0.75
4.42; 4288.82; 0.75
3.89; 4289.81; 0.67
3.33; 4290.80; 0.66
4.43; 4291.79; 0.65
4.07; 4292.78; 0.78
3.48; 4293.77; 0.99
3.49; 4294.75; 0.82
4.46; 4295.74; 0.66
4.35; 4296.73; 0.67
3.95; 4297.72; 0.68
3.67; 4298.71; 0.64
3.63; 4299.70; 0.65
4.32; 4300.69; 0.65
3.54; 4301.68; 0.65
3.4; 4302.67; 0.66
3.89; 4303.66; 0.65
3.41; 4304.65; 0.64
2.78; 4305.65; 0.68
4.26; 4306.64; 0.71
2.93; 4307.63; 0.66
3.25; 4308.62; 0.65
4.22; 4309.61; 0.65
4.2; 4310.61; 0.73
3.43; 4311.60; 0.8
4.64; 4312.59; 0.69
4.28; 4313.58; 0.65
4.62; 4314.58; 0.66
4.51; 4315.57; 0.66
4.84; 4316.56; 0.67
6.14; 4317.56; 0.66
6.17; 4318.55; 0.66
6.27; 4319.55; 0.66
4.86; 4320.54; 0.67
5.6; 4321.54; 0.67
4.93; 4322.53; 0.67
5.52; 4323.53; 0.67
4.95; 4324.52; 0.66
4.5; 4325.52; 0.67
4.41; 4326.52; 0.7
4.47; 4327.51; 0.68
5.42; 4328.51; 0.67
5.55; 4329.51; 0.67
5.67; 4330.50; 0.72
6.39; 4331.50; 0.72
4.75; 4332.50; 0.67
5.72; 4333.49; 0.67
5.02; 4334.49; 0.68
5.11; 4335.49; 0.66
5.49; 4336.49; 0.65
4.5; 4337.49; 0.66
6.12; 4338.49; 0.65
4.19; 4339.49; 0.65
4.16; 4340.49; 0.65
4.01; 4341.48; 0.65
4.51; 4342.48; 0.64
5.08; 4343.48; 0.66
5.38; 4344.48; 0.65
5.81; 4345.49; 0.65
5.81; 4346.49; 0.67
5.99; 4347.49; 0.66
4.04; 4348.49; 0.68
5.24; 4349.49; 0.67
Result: 5.9 Angstrom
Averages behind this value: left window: 4.66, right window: 5.26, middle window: 4.11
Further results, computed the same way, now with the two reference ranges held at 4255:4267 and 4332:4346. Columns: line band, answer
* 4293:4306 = 3.0 Angstrom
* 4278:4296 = 1.3 Angstrom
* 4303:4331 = 1.7 Angstrom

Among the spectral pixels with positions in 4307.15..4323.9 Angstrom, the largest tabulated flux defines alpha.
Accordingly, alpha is 6.27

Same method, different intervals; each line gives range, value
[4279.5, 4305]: 5.85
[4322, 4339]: 6.39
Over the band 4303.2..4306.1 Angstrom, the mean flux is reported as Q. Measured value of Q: 3.35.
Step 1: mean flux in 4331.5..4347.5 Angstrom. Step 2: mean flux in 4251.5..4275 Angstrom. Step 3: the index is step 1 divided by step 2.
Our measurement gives 1.11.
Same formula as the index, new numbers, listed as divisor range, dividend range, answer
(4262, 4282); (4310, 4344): 1.05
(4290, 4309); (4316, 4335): 1.43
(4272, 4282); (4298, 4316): 0.79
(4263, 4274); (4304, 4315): 0.83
